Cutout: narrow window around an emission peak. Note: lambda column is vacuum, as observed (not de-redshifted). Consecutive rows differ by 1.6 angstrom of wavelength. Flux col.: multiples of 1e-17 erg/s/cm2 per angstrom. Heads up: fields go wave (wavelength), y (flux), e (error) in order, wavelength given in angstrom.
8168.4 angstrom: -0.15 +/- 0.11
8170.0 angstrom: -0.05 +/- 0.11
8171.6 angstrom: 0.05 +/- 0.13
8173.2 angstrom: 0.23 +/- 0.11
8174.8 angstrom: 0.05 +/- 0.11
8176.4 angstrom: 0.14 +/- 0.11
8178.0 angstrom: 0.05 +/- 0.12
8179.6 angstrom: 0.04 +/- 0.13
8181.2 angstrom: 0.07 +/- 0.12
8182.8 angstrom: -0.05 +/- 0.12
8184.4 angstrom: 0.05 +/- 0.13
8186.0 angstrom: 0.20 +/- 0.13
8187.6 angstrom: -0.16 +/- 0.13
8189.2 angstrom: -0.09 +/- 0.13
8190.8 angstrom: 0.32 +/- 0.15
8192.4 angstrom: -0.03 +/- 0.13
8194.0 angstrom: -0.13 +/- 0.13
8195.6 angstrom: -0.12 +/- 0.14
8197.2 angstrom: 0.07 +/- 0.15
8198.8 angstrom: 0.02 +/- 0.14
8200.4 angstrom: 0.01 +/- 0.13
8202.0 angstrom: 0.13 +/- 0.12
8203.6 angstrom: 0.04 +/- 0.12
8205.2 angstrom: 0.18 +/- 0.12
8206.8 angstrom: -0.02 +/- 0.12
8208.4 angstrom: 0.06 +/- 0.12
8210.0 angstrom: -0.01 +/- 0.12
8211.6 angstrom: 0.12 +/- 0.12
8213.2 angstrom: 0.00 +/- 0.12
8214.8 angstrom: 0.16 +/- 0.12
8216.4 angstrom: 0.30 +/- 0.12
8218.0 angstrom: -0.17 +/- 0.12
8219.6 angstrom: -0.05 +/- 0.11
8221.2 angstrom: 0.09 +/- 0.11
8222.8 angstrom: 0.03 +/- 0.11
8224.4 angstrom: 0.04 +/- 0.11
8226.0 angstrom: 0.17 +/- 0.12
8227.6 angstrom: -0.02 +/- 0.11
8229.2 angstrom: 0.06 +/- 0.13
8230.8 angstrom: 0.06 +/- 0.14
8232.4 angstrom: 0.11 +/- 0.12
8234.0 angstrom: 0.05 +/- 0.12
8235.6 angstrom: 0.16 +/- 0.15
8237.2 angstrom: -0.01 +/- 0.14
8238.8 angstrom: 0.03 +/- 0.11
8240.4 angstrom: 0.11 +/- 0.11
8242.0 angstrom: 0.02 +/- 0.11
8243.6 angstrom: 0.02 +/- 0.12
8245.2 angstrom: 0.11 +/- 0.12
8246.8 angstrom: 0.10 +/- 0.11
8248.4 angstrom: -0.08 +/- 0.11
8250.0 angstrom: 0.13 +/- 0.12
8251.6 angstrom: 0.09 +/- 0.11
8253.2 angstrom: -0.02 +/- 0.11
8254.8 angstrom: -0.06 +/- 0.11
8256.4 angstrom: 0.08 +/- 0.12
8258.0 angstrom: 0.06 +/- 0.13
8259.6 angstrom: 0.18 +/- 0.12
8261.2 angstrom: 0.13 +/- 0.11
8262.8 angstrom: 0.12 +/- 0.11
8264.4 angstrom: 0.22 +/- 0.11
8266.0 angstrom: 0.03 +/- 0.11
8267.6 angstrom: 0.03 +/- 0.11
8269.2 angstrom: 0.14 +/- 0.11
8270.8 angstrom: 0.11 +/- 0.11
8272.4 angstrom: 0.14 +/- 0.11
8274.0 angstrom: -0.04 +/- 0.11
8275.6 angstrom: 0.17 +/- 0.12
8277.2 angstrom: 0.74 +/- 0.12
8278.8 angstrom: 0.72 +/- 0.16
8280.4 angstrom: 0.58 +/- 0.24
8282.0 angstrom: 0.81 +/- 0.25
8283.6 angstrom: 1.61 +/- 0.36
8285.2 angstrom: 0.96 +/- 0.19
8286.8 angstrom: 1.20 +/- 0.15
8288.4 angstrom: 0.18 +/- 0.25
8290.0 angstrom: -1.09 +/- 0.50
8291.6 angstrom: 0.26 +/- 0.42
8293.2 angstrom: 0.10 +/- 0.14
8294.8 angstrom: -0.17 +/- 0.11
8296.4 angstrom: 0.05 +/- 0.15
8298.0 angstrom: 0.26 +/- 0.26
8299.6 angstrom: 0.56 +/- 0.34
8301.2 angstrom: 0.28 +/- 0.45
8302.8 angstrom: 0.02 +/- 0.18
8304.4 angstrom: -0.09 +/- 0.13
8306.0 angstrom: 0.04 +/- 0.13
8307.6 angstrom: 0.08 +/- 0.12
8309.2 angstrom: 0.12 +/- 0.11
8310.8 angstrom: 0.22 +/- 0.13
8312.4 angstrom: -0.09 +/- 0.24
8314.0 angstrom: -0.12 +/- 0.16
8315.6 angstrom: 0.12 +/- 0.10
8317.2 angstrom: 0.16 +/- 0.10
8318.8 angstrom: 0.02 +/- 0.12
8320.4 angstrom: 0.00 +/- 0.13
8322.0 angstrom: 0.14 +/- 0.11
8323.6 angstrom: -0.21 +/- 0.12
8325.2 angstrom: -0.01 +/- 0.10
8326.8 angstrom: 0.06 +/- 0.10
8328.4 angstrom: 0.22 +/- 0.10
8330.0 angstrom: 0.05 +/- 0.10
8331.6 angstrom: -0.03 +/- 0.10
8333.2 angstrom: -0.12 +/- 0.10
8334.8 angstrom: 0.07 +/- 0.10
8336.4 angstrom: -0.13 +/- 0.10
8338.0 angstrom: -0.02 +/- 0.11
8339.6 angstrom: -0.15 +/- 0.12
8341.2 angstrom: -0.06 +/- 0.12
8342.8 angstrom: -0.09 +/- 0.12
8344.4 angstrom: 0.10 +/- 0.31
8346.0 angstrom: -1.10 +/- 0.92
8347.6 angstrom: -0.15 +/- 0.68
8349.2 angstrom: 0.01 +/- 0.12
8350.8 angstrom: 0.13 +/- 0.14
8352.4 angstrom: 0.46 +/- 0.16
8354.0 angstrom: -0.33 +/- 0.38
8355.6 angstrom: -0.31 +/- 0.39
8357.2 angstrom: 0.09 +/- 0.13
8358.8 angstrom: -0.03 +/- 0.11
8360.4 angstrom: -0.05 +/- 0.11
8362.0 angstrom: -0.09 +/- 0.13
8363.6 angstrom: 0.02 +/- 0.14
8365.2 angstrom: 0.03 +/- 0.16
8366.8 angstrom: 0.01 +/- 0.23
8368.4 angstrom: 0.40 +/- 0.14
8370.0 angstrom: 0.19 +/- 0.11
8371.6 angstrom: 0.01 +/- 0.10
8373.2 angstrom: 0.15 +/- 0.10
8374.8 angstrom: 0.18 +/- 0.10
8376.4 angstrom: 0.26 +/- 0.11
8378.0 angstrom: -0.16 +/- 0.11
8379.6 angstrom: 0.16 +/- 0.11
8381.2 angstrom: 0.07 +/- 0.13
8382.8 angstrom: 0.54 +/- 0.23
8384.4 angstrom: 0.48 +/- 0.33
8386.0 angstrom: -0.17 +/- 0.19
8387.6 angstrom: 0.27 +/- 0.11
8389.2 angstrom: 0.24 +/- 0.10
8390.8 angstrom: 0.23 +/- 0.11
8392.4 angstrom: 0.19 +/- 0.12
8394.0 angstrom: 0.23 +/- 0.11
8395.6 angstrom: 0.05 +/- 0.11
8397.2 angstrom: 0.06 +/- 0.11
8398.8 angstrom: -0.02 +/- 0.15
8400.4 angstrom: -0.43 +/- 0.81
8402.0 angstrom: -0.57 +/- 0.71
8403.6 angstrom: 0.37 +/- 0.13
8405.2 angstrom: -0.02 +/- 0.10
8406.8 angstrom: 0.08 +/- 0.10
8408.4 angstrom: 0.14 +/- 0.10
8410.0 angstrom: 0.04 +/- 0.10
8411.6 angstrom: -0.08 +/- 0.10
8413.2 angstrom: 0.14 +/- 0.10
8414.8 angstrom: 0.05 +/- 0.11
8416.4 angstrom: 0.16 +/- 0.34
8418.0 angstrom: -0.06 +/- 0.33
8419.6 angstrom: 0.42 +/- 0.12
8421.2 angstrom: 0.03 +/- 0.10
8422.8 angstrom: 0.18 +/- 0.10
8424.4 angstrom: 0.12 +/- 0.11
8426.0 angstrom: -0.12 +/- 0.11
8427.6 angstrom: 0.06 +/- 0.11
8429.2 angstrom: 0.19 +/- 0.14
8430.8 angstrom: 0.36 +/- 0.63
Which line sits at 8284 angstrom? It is [O II]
